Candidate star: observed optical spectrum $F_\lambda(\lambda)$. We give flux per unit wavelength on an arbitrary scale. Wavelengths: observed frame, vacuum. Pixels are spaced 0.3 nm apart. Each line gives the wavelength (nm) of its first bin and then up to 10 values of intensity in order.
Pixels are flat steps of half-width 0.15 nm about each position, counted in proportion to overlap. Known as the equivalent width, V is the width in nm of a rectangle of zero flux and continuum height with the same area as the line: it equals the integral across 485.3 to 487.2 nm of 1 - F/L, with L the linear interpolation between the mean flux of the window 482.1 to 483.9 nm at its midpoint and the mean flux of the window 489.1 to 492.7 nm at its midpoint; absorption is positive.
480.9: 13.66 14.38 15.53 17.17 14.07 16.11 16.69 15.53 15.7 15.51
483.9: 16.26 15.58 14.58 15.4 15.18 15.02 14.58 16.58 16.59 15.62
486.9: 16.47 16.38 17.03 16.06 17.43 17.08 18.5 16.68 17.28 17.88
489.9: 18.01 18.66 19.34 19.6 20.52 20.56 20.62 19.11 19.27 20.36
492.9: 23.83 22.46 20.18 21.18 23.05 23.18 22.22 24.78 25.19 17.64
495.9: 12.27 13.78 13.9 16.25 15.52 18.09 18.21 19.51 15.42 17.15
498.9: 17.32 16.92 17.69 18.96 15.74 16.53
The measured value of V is 0.146 nm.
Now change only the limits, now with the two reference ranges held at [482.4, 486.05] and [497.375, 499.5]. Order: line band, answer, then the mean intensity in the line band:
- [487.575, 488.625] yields -0.059 nm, 17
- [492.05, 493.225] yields -0.314 nm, 21.2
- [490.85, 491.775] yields -0.221 nm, 20.5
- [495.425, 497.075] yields 0.212 nm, 15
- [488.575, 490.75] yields -0.243 nm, 18.1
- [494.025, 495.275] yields -0.481 nm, 23.5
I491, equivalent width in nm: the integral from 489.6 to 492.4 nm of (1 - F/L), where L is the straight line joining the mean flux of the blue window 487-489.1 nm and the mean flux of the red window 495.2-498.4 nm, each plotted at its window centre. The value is -0.413 nm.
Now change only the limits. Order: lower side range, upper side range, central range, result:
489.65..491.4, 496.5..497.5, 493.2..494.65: -0.36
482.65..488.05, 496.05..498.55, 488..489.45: -0.13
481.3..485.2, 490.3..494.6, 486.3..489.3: 0.24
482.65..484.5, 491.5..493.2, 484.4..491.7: 0.45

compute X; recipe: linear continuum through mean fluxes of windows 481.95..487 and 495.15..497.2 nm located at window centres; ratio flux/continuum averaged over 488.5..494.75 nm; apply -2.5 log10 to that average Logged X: -0.24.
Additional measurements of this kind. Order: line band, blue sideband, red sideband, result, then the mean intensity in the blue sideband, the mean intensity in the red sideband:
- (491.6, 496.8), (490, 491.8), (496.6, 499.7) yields -0.08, 19.8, 17.2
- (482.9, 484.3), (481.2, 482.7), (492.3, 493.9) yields 0.05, 15.7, 21.4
